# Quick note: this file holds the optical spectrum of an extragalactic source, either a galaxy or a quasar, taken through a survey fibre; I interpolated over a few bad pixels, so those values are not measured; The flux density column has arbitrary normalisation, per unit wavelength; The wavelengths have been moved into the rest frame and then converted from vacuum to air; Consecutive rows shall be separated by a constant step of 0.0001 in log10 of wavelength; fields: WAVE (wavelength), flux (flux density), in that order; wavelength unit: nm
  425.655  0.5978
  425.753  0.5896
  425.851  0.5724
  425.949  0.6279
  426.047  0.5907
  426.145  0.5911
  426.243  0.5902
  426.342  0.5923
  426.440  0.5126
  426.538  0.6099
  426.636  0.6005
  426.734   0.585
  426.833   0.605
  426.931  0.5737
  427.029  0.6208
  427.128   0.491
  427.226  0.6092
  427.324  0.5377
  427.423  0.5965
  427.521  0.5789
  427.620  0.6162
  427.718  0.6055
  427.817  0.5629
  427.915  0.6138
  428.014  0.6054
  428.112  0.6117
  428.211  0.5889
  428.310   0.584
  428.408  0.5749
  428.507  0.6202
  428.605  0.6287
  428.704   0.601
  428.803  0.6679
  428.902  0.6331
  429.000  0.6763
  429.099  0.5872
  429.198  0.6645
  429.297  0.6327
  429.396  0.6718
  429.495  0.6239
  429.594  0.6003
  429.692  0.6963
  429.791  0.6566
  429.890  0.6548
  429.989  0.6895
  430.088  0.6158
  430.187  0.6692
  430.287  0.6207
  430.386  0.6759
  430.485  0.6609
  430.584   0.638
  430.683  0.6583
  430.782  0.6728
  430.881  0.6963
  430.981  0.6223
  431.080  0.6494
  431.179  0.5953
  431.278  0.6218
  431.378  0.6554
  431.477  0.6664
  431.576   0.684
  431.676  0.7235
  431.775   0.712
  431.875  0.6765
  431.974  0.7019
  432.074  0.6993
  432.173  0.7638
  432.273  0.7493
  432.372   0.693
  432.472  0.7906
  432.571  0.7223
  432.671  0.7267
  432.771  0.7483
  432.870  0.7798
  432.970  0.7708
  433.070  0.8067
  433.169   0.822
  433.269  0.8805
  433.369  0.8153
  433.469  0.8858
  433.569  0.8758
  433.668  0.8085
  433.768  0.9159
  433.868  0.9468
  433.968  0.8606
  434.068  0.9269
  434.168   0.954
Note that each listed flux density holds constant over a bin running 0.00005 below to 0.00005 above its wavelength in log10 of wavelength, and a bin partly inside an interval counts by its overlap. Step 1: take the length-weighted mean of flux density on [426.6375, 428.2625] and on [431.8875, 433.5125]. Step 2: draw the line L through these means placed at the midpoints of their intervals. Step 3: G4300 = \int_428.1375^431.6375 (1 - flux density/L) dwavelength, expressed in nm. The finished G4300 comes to 0.154 nm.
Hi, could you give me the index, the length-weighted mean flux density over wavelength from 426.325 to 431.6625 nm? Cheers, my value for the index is 0.623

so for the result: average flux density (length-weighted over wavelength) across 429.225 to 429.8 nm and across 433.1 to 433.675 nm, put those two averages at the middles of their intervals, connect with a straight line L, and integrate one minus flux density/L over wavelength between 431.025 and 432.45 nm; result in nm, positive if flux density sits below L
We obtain 0.145 nm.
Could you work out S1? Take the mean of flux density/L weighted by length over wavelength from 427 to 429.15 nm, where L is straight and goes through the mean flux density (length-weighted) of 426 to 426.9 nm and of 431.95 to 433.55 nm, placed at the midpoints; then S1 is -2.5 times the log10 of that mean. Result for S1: 0.06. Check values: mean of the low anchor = 0.586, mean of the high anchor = 0.775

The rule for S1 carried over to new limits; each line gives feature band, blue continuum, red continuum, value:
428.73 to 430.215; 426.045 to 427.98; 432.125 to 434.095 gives 0.05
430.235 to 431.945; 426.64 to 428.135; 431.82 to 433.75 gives 0.09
